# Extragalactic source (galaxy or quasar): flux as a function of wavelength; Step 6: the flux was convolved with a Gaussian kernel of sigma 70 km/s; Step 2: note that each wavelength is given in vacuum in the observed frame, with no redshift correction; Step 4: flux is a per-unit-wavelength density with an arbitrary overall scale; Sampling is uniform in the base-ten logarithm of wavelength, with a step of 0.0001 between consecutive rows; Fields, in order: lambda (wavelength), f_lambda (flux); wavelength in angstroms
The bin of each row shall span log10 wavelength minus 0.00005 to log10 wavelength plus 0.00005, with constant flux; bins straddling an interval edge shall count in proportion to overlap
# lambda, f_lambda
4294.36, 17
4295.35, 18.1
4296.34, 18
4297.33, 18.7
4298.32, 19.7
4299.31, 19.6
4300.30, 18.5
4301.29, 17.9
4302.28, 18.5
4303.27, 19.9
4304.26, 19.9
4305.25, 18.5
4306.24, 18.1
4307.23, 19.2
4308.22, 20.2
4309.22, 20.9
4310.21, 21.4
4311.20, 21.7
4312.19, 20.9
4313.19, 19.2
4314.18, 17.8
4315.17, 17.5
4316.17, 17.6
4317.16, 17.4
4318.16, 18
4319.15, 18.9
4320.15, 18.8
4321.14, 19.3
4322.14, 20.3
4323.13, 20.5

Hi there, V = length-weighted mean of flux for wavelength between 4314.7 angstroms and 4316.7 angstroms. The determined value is 17.5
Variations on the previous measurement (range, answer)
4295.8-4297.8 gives 18.3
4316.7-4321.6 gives 18.5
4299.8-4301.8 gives 18.2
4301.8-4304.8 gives 19.4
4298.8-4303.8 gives 18.9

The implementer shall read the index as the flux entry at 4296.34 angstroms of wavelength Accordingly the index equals 18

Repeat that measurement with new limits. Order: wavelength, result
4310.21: 21.4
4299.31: 19.6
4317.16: 17.4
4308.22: 20.2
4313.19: 19.2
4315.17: 17.5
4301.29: 17.9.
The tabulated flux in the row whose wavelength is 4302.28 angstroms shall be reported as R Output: 18.5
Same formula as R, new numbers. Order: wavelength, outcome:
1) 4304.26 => 19.9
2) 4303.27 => 19.9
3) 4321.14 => 19.3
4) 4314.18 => 17.8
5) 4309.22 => 20.9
